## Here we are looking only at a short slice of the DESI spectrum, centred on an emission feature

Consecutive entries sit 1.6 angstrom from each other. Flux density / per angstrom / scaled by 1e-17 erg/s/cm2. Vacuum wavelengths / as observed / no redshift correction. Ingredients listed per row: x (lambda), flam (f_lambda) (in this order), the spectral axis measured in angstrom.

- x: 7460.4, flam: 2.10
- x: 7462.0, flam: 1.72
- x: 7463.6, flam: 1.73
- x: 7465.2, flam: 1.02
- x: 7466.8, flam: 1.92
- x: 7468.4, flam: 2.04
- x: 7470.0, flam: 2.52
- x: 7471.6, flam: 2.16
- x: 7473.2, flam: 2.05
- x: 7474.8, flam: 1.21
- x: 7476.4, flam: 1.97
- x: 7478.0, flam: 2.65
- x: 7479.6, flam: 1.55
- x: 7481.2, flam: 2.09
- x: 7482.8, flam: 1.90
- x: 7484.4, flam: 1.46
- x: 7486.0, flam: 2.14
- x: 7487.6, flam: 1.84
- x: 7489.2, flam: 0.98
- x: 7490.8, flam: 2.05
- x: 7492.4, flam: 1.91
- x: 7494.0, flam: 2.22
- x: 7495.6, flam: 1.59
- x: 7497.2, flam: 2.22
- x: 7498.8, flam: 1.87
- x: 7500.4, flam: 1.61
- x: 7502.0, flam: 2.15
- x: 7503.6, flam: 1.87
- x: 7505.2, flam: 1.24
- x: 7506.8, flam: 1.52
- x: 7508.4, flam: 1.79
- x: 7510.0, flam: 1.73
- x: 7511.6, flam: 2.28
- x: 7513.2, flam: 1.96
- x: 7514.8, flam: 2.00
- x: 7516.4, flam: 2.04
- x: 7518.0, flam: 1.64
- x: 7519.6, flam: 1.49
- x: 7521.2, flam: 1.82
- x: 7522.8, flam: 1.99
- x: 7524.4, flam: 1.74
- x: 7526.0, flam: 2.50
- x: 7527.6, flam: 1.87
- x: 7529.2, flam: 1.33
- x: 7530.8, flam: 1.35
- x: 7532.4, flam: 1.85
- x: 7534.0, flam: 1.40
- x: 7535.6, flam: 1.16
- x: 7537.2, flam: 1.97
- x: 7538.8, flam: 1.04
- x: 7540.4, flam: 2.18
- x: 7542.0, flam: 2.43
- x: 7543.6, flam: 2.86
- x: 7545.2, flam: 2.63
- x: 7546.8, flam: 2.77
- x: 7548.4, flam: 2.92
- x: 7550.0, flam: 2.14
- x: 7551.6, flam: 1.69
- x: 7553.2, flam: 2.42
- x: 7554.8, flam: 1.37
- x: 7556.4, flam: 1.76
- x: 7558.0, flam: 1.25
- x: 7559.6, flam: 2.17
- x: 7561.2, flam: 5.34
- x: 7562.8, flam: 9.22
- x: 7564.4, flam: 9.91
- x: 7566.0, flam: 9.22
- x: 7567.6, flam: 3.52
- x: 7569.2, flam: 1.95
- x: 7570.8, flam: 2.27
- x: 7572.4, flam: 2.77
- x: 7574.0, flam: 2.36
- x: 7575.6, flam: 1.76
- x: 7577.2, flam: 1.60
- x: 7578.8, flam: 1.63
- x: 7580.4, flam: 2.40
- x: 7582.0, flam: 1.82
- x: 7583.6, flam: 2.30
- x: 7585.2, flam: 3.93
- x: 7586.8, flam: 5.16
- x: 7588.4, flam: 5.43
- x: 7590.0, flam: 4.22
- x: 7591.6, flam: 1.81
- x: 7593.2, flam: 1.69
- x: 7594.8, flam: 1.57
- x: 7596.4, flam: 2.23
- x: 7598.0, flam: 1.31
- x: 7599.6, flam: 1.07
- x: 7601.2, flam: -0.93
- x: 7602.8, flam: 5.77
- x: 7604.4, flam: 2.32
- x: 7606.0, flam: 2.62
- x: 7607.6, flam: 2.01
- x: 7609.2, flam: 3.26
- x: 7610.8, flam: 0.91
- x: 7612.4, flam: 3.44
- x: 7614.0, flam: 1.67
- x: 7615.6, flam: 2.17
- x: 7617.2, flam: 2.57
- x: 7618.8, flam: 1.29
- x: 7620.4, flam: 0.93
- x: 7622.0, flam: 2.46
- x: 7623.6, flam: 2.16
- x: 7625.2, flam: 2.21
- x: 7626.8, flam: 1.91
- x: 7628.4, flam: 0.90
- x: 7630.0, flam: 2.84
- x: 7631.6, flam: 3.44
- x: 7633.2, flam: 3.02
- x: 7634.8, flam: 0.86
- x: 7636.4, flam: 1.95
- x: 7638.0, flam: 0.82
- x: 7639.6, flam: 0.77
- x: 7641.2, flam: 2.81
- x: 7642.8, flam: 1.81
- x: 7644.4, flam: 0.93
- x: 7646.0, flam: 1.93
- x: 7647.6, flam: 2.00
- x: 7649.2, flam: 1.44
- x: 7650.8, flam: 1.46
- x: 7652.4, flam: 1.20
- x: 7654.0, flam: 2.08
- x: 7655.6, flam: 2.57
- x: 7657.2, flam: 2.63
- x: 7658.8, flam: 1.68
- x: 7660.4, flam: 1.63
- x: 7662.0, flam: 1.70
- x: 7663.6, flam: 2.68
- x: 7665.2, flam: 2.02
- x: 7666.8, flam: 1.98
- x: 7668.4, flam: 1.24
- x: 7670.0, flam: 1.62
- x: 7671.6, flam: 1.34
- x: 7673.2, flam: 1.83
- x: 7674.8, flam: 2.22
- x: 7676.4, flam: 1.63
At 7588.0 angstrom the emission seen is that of [N II]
